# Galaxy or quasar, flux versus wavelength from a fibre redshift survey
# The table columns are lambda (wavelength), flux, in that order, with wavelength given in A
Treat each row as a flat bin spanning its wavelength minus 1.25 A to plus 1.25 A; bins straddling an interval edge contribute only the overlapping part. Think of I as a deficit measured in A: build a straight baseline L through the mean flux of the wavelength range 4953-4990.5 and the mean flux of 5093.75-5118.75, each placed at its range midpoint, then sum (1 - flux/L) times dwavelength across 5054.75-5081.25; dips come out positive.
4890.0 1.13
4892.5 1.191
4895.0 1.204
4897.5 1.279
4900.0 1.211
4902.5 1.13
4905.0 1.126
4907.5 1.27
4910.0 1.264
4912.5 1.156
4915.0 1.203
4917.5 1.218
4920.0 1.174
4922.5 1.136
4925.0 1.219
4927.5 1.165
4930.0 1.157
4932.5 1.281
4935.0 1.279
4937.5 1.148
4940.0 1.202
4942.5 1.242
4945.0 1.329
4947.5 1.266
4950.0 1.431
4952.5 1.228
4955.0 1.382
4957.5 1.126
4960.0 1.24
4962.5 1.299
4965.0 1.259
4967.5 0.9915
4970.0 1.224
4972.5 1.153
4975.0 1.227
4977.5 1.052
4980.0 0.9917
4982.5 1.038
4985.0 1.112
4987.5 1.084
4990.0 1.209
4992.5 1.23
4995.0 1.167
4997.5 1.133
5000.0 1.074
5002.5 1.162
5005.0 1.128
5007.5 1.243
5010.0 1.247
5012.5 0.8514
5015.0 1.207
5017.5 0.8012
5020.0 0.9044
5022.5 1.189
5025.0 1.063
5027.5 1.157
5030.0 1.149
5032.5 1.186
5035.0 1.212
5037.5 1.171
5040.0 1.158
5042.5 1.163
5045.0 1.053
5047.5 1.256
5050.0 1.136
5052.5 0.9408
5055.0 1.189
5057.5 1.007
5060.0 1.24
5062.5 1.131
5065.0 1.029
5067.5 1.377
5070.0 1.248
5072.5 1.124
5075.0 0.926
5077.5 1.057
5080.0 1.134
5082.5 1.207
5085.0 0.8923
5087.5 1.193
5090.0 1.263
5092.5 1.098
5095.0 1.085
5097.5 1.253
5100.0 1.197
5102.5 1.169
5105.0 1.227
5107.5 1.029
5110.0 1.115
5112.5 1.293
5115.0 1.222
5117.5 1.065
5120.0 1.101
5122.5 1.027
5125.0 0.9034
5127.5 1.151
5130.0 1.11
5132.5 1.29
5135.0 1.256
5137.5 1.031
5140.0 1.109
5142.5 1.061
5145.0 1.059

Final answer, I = 0.8 A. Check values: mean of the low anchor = 1.16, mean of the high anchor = 1.17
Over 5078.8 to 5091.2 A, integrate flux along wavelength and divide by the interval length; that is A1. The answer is 1.14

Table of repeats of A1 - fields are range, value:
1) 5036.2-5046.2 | 1.14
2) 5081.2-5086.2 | 1.05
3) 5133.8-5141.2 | 1.13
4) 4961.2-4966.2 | 1.28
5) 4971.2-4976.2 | 1.19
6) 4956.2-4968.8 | 1.18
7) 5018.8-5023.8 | 1.05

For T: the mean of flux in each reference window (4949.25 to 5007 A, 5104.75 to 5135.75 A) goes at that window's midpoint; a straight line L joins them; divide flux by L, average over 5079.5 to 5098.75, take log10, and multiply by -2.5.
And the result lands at 0.00 mag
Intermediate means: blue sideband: 1.17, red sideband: 1.13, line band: 1.14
